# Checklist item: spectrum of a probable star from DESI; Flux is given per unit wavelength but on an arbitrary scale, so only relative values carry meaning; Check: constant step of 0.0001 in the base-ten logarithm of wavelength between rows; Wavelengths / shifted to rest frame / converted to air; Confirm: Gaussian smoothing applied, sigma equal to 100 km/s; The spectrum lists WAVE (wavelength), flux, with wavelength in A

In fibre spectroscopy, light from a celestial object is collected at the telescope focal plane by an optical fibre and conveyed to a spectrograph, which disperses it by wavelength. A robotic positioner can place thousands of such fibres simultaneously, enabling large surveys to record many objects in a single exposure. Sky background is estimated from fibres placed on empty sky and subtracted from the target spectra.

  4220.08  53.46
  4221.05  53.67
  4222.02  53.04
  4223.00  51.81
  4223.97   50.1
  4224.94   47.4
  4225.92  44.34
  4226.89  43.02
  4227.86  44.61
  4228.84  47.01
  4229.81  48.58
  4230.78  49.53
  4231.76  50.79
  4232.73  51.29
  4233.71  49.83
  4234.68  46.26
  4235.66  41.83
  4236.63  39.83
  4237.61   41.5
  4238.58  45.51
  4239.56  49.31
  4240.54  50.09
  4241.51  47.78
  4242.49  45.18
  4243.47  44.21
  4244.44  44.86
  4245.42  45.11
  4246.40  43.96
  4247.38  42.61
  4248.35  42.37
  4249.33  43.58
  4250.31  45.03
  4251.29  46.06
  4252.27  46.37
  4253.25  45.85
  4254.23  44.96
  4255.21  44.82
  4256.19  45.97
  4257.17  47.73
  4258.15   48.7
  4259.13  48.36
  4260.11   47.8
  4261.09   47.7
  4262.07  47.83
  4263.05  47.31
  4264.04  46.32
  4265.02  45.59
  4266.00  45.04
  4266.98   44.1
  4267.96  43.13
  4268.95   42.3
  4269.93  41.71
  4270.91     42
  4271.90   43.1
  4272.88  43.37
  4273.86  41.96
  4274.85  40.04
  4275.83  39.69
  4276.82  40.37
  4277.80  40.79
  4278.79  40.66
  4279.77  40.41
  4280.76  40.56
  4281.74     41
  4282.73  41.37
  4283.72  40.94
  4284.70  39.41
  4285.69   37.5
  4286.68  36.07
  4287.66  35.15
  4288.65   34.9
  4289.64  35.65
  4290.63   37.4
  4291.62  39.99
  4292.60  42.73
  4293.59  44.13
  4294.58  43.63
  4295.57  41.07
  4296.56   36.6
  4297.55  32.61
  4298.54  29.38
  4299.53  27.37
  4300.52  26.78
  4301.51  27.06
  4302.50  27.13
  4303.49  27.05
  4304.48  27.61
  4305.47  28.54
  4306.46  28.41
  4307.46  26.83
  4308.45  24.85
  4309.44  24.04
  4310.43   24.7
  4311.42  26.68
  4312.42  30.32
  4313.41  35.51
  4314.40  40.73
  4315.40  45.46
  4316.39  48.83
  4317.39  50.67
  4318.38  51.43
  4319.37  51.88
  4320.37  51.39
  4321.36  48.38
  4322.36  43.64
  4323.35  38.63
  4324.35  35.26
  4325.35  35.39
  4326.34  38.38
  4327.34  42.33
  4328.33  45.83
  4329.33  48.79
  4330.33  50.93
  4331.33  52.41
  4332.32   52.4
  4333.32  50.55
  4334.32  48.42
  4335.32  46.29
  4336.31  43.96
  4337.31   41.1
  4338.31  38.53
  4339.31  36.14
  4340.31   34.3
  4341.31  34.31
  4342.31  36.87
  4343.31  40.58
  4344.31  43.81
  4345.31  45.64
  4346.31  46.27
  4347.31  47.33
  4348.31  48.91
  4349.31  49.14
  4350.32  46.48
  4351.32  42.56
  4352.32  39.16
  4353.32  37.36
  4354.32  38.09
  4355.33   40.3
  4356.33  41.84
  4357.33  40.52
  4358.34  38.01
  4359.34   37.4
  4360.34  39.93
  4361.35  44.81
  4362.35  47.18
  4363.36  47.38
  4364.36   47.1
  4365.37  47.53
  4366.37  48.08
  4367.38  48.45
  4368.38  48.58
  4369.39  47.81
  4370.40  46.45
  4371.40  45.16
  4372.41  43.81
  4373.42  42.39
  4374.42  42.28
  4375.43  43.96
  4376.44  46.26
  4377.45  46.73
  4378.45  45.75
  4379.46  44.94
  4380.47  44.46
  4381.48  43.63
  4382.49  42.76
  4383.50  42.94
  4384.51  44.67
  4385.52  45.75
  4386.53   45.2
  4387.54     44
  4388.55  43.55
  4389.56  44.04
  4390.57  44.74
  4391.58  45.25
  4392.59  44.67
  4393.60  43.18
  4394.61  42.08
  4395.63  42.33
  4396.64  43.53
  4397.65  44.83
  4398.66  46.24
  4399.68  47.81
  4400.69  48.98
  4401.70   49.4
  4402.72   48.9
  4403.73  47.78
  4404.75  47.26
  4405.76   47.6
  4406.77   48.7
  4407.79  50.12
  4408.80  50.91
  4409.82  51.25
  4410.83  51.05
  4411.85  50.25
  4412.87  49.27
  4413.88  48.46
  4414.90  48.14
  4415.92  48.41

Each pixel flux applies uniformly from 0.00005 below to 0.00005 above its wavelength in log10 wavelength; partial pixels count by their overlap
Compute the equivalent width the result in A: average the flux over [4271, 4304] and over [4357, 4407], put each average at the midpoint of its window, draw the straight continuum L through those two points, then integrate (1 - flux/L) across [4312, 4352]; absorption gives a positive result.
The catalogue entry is -2.9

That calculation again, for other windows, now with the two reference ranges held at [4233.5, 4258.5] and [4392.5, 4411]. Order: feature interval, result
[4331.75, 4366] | 2.6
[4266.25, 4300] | 4.6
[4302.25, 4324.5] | 4.6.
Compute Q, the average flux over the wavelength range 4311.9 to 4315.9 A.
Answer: 37.9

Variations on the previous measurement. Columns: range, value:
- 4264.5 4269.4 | 44.1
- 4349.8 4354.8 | 40.8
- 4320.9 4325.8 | 40.2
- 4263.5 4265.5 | 45.8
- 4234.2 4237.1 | 42.7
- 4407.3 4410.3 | 50.8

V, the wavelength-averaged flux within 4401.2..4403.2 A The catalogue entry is 49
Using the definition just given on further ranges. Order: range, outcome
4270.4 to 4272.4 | 42.6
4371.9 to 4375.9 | 43.1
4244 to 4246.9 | 44.5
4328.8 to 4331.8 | 50.5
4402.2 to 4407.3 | 48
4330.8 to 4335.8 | 50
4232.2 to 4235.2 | 49.1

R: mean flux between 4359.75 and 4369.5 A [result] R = 46.6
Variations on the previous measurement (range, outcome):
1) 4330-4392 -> 44.1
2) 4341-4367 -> 43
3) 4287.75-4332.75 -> 37.8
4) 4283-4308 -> 34.2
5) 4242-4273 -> 45.1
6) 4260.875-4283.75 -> 42.8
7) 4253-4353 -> 40.7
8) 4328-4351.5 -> 44.7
